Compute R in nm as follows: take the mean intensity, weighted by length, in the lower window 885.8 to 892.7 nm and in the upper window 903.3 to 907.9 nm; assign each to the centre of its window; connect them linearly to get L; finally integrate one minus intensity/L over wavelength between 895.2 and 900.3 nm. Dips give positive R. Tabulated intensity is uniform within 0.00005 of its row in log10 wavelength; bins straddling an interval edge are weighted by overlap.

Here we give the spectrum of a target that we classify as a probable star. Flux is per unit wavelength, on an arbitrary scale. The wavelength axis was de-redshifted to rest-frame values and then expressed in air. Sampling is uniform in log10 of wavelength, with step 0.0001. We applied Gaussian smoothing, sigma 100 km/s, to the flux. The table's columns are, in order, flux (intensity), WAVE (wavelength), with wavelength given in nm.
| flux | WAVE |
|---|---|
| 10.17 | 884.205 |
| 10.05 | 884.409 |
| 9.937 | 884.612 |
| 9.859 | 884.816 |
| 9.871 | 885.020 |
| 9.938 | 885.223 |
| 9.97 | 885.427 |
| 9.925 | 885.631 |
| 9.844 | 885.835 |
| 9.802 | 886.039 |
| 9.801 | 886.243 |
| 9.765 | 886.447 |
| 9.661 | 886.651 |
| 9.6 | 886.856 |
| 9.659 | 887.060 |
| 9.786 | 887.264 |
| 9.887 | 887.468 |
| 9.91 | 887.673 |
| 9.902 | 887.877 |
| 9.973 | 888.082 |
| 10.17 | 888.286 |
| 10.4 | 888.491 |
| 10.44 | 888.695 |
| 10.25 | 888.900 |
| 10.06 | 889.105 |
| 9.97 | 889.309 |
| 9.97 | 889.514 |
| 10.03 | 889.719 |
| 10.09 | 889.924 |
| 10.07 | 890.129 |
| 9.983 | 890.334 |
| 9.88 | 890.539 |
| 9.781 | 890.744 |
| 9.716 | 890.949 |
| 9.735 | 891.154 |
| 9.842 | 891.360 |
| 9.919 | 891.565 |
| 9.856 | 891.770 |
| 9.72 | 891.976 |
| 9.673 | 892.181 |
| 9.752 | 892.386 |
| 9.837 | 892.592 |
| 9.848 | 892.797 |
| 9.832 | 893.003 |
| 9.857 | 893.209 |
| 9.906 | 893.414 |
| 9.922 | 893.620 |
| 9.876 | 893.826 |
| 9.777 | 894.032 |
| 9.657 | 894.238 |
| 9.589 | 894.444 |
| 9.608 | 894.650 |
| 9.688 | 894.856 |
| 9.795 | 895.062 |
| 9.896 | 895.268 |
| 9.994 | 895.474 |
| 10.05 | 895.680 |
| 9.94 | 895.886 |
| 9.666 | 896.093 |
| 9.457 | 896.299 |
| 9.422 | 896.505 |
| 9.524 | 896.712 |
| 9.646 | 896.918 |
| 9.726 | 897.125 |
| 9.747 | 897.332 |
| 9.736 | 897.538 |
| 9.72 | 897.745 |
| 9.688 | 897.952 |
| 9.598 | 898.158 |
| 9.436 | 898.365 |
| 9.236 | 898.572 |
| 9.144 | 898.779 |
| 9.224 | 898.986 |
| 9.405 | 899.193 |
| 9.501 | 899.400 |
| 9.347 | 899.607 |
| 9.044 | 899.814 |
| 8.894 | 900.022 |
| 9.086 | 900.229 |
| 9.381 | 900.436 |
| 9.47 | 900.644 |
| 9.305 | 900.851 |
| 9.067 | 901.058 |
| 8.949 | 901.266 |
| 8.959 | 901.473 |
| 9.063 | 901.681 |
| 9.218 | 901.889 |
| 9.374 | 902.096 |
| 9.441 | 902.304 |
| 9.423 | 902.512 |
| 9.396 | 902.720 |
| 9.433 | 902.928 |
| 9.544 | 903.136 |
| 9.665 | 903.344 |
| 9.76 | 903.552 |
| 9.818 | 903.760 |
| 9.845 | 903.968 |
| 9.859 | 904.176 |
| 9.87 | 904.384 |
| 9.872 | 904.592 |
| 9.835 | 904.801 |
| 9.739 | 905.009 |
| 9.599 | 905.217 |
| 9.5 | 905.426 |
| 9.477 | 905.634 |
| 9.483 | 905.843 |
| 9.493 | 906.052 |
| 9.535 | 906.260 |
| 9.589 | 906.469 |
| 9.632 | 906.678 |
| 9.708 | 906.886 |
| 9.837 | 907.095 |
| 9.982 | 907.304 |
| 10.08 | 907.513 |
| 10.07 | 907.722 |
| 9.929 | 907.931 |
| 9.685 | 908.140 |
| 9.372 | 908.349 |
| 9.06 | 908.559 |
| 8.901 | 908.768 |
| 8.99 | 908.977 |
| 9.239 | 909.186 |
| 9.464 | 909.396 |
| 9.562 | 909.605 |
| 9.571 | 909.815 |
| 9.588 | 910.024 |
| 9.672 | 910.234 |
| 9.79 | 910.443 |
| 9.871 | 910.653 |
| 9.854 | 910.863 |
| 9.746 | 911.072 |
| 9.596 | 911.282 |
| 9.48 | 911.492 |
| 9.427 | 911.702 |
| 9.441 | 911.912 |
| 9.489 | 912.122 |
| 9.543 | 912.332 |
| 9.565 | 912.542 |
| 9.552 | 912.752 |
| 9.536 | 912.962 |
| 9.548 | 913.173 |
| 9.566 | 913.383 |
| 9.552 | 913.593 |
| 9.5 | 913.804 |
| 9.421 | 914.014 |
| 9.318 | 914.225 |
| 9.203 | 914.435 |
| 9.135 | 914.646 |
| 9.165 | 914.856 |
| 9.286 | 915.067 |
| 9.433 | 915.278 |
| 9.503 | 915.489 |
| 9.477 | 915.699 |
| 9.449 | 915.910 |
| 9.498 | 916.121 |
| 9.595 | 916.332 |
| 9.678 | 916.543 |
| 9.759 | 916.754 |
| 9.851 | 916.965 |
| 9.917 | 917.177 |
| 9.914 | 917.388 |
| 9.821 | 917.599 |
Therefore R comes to 0.154 nm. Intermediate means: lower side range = 9.9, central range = 9.53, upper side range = 9.74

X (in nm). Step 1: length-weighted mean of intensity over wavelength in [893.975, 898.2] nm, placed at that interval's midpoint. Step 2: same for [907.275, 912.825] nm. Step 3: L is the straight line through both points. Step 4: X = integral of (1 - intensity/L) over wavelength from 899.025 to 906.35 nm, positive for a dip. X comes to 0.151 nm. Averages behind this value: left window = 9.71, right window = 9.57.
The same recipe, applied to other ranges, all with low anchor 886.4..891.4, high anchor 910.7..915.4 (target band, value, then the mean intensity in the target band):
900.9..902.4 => 0.08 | 9.16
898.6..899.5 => 0.04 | 9.31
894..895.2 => 0.02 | 9.69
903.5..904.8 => -0.03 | 9.84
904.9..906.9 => 0.01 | 9.57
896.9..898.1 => 0.01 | 9.71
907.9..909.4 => 0.04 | 9.29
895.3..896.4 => 0.00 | 9.83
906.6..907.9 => -0.04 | 9.9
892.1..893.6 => 0.01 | 9.82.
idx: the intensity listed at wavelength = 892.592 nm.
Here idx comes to 9.837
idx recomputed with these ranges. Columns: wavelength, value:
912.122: 9.489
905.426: 9.5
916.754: 9.759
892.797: 9.848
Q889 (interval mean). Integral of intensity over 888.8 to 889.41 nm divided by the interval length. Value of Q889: 10.1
